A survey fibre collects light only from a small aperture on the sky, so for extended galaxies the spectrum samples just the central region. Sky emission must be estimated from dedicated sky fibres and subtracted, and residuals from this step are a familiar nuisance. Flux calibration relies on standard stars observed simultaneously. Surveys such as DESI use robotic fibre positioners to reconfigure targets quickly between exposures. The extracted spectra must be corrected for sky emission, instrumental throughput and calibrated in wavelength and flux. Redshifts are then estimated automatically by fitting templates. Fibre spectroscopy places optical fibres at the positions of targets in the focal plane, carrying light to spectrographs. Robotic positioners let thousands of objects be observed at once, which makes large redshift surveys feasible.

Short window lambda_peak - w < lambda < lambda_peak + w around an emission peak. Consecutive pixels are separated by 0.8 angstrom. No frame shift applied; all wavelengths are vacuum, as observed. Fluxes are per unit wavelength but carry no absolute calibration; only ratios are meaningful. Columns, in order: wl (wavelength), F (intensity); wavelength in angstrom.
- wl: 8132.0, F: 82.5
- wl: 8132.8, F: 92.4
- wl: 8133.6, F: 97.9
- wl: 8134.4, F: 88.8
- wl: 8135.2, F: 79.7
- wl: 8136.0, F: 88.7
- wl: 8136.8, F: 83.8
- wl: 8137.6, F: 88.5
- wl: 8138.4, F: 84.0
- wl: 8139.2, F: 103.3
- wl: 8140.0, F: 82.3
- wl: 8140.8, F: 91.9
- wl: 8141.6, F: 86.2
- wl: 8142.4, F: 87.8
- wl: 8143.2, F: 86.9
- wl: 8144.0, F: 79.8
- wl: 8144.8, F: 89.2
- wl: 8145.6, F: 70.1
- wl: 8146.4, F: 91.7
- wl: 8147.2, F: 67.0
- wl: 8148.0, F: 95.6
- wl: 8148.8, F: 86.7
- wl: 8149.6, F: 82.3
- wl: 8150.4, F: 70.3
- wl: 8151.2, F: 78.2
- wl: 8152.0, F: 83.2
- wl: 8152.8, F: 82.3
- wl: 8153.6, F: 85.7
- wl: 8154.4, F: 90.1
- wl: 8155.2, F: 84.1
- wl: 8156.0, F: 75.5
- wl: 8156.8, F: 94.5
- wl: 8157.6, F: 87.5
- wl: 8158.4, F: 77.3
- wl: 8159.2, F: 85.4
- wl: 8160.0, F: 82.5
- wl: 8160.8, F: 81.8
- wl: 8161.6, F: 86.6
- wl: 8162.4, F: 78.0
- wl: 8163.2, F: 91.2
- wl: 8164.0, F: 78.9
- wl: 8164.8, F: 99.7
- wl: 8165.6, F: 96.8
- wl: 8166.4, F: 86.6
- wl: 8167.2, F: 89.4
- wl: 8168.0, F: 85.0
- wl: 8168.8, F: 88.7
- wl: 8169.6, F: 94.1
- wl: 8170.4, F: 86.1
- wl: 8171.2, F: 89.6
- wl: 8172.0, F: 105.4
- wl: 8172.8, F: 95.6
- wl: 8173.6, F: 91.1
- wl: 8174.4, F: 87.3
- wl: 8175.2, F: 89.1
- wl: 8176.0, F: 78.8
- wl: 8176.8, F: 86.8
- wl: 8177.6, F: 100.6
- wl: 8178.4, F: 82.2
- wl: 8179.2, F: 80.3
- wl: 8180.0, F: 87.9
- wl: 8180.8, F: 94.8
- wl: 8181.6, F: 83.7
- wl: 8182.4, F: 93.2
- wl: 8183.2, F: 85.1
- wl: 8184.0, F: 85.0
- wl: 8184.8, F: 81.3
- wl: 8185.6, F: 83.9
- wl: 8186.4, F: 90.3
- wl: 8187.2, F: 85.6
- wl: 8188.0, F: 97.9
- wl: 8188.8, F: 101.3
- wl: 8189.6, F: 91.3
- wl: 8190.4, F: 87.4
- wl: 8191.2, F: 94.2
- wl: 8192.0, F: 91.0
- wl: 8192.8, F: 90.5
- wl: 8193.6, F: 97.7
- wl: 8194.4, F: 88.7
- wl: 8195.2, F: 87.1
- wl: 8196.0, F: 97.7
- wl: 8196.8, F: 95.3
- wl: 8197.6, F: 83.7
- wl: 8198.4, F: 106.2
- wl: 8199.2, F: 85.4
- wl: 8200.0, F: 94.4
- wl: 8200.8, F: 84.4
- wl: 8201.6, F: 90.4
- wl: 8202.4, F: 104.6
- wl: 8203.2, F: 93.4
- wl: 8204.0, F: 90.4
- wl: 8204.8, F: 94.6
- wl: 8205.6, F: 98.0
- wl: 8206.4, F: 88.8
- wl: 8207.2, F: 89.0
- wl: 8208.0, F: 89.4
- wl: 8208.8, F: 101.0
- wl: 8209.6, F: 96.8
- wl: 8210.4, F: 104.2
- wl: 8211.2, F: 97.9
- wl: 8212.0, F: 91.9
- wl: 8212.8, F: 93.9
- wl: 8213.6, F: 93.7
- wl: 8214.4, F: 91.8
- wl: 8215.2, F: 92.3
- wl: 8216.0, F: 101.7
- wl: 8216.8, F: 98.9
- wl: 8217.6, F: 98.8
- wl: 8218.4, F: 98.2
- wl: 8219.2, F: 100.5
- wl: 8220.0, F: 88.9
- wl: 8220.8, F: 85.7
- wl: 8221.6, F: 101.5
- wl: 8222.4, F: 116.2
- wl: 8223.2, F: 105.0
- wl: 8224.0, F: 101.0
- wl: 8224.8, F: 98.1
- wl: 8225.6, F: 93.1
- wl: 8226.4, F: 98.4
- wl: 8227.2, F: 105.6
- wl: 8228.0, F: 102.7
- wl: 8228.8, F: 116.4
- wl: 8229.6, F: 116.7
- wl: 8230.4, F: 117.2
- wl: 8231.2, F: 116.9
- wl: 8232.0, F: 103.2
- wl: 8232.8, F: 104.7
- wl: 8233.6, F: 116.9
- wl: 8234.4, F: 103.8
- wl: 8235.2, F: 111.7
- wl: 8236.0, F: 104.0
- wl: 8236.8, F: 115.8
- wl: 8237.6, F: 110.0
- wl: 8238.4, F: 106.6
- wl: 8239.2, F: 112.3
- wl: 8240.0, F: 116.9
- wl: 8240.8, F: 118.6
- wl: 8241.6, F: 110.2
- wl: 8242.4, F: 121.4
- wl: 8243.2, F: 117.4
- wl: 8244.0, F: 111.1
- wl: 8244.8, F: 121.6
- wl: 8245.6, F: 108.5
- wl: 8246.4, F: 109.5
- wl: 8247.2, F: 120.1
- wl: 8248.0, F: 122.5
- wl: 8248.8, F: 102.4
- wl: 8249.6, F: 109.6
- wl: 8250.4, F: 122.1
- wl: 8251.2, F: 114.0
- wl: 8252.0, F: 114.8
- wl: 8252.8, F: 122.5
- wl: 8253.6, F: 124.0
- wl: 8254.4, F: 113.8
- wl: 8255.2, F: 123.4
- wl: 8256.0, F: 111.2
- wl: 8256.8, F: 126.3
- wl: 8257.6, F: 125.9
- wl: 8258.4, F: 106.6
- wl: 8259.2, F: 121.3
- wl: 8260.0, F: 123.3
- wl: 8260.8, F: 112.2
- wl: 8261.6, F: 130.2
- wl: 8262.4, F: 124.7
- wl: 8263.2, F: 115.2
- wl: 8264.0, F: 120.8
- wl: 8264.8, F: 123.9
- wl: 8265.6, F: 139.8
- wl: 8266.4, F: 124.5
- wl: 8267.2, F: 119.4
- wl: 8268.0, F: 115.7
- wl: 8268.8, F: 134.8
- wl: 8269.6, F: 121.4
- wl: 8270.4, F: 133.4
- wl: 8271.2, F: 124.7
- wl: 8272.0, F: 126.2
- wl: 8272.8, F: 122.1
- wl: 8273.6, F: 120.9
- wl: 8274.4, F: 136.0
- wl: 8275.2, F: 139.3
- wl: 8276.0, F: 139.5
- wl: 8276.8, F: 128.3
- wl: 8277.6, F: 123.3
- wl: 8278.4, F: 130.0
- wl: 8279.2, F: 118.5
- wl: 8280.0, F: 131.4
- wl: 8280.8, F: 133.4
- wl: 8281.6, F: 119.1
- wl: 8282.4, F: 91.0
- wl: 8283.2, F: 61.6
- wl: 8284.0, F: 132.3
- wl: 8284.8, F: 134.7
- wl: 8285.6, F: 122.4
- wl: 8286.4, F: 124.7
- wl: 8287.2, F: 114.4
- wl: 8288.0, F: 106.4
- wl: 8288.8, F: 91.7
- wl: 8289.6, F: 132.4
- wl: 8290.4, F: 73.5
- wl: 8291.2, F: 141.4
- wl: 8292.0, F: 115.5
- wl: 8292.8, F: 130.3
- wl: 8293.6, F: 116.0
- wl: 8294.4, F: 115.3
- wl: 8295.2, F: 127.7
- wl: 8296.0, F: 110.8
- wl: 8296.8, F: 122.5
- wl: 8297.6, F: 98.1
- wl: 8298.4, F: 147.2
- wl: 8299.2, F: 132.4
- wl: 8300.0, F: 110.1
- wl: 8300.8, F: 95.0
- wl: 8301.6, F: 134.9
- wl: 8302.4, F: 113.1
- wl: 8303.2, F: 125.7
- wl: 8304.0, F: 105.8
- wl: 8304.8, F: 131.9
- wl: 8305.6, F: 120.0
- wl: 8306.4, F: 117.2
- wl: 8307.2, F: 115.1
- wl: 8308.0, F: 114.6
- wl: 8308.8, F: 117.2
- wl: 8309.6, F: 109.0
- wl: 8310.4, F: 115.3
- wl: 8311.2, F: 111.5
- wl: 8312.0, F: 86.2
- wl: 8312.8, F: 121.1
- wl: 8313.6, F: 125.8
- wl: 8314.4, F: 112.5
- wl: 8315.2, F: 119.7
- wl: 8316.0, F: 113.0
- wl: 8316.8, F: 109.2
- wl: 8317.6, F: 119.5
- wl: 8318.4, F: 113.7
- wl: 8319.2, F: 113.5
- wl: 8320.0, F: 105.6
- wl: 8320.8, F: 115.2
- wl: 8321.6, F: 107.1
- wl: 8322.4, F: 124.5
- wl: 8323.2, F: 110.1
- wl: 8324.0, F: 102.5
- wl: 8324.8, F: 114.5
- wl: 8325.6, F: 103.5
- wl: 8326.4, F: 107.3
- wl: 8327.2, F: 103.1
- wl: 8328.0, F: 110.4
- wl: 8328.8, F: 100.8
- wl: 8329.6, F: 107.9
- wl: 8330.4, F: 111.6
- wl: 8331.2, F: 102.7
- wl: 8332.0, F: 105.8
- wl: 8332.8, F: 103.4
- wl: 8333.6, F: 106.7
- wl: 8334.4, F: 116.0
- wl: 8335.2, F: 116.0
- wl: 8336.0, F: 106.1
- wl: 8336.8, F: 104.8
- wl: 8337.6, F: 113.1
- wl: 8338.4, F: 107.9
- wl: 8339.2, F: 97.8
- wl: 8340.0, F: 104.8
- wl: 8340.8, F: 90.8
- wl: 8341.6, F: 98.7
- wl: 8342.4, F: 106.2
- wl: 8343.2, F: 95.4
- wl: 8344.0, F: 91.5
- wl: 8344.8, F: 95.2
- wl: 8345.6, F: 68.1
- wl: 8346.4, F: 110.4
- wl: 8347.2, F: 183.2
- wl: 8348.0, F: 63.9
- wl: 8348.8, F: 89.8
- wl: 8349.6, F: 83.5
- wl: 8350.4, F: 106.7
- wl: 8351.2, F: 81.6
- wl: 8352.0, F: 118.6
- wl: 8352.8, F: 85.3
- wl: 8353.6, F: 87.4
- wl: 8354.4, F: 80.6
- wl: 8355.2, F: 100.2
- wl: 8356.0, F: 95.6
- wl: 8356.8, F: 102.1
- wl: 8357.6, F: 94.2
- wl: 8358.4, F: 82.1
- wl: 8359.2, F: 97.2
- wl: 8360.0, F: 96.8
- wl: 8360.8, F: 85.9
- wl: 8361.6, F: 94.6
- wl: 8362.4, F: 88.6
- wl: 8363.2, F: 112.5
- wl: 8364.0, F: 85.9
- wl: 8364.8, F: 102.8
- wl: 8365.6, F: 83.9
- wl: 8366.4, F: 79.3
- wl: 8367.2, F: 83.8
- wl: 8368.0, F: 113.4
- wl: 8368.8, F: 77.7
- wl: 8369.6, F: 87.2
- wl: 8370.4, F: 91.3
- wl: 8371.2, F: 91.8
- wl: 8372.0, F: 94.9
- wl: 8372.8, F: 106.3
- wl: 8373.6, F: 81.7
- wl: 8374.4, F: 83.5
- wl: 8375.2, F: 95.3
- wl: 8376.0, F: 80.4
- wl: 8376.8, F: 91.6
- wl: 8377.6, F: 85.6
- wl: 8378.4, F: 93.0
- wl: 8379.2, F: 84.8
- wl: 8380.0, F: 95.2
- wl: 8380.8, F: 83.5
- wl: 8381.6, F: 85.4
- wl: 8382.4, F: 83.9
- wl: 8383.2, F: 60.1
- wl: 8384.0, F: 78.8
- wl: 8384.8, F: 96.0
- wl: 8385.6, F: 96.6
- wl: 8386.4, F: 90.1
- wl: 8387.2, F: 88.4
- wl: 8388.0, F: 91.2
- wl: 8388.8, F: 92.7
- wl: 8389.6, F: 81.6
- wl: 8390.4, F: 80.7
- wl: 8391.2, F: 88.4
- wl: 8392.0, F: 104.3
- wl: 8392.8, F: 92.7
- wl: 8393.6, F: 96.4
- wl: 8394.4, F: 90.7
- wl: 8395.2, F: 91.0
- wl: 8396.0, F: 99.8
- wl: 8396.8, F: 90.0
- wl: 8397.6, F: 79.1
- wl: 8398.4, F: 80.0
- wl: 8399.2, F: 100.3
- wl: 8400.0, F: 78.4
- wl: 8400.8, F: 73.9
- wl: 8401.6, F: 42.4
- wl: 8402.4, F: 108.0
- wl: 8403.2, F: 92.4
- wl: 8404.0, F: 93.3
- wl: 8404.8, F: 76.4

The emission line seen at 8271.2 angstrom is Mg II 2798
